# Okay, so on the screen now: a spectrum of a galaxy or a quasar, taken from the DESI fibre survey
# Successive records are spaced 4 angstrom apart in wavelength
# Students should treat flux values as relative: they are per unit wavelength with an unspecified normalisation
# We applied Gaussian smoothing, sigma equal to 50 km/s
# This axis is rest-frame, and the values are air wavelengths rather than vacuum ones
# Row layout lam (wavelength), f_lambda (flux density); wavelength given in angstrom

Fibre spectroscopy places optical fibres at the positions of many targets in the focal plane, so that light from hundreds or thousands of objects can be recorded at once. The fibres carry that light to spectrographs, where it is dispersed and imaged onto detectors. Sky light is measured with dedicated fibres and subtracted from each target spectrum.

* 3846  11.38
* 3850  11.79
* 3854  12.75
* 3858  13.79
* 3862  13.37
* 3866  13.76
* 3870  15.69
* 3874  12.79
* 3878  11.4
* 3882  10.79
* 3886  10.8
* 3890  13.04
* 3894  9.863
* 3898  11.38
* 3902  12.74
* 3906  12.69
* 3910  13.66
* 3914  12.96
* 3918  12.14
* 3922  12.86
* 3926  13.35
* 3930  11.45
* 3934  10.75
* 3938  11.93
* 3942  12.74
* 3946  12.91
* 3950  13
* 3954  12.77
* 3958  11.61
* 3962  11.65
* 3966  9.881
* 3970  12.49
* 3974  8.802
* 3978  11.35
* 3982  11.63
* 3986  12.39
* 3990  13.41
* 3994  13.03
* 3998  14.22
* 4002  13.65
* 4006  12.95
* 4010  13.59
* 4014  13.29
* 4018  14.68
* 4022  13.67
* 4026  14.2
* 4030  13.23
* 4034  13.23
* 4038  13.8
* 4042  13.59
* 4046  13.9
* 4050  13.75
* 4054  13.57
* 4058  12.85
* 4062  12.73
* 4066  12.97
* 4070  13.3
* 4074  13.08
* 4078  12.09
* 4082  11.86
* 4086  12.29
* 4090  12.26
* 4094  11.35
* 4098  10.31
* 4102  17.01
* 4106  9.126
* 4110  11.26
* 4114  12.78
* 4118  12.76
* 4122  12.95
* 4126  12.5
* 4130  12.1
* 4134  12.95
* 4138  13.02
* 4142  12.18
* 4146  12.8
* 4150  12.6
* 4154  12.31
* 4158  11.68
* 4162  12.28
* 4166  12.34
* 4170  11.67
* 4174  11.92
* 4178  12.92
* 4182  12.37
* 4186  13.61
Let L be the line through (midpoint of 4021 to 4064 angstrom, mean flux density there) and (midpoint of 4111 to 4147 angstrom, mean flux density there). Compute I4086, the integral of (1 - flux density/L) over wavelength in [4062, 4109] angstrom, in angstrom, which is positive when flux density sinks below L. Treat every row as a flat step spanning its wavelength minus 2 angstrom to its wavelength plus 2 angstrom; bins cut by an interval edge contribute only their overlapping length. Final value 2.67 angstrom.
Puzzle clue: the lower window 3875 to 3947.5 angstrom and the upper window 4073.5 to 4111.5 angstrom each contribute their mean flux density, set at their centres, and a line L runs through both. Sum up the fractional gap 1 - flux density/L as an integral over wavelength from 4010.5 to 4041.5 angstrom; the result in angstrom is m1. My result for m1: -4.3 angstrom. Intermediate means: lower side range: 12.1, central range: 13.7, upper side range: 12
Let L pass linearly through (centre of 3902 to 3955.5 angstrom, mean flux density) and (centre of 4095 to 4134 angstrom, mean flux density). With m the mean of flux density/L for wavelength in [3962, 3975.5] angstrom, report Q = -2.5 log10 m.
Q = 0.176 mag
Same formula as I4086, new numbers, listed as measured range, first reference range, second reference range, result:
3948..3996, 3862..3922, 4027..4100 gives 3.0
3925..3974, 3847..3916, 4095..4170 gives 2.3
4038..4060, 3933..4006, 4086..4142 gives -2.3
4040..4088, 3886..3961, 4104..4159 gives -3.0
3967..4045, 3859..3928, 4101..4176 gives -3.2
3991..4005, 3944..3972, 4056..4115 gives -1.6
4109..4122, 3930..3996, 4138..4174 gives -0.3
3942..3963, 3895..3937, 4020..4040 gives 0.5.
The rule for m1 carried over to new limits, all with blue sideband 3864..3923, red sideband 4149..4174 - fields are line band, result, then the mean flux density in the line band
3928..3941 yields 0.9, 11.5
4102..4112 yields 0.5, 11.6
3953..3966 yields 0.8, 11.6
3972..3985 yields 1.7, 10.7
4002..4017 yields -1.4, 13.4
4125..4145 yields -0.7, 12.6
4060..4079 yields -1.0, 12.9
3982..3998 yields -0.8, 12.9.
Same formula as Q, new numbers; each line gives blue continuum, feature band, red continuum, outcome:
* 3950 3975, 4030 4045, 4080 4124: -0.14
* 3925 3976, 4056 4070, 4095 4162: -0.07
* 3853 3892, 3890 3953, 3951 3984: -0.03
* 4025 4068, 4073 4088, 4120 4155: 0.07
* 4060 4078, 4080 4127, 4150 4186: 0.04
